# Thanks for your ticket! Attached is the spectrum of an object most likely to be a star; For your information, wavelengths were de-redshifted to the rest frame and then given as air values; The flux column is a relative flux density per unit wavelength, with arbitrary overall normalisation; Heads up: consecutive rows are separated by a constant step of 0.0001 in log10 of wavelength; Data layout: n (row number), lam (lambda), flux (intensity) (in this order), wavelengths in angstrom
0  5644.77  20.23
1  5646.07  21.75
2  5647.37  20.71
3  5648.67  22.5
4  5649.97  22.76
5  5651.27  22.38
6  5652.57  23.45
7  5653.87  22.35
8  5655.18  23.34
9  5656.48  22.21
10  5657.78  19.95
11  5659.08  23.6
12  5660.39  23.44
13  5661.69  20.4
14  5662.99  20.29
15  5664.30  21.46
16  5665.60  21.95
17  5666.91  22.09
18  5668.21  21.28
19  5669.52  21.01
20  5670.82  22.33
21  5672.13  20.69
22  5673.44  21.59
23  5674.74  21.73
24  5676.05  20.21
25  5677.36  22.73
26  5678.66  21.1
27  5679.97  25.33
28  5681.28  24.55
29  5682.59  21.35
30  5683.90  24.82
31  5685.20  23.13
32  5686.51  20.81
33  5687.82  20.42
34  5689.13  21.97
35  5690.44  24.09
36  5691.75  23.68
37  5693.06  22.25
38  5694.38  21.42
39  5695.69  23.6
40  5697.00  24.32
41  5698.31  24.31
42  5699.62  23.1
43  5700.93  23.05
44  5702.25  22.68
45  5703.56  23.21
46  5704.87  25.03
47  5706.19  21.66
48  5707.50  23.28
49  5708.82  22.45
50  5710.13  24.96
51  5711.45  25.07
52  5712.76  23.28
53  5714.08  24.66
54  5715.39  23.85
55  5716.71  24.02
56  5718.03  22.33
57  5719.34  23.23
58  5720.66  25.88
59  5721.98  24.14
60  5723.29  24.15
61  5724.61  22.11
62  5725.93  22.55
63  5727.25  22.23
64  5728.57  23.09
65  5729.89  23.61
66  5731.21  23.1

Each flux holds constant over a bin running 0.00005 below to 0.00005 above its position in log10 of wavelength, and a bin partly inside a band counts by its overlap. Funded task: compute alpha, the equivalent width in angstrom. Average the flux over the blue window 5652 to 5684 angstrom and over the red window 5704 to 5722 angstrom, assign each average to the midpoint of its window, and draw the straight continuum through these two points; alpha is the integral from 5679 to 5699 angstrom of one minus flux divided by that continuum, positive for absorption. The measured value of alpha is -0.1 angstrom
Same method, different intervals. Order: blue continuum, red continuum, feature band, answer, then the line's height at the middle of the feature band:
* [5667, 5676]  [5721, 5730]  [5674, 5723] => -2.0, 22.3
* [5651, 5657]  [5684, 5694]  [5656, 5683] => 0.9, 22.6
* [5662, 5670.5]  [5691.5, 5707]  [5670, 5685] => -0.3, 22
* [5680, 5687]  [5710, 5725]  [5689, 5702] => 0.1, 23.5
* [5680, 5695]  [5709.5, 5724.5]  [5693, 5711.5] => 0.0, 23.4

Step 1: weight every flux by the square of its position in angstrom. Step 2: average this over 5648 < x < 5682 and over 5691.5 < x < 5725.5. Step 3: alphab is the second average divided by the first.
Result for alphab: 1.08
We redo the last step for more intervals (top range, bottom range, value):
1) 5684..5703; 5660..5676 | 1.07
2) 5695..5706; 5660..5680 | 1.10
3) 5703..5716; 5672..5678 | 1.12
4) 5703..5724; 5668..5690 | 1.09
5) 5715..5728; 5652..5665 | 1.09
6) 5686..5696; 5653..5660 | 1.01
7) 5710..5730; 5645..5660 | 1.09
